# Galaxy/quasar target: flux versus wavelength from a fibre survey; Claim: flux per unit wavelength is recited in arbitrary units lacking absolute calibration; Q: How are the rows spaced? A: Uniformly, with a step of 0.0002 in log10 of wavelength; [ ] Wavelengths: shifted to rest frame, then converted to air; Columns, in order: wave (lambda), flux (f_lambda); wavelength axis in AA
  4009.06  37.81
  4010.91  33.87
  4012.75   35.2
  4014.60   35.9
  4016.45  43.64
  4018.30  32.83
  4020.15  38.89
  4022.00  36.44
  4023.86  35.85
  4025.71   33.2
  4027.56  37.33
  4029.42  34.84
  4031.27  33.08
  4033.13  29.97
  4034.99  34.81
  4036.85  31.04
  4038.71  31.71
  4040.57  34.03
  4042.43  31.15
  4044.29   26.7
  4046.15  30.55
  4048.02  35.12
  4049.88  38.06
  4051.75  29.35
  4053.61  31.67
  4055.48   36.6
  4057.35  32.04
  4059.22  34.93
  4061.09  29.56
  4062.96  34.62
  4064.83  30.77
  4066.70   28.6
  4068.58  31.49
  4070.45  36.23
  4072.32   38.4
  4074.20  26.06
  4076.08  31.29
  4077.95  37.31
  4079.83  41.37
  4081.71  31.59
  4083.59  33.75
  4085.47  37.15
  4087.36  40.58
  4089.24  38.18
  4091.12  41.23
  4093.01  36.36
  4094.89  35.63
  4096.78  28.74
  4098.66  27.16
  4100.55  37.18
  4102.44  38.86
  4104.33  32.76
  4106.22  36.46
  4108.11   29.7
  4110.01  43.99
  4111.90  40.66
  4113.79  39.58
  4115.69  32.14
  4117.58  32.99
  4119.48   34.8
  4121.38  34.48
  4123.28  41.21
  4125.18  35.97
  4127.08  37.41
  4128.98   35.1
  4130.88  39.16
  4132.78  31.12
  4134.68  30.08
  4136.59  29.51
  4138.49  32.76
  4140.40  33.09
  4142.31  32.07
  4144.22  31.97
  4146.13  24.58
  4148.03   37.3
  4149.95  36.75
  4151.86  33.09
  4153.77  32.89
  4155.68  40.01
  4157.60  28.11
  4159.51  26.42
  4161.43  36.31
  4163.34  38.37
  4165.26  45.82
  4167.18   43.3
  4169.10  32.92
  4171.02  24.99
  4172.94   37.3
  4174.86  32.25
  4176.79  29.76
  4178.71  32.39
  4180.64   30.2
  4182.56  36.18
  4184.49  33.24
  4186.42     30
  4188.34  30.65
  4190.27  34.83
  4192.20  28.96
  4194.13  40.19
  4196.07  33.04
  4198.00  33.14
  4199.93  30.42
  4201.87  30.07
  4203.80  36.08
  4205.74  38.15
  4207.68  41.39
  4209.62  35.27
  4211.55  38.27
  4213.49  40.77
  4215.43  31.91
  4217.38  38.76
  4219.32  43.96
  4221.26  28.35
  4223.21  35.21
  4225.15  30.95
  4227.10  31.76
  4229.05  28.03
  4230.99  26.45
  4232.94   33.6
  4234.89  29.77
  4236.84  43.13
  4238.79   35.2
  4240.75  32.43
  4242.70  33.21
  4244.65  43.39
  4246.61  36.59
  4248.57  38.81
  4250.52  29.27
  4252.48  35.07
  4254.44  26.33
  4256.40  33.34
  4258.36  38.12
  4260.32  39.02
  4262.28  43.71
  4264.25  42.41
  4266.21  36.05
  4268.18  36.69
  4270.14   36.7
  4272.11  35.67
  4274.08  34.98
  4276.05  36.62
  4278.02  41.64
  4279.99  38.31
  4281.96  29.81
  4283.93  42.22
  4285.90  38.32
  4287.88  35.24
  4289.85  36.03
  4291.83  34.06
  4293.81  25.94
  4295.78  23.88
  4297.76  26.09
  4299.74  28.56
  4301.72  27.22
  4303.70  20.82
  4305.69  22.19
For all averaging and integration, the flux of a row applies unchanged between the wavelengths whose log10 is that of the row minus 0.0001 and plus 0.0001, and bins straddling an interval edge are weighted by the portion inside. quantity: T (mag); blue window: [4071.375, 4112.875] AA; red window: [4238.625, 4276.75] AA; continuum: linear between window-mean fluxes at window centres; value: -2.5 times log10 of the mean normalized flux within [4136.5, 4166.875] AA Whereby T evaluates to 0.06 mag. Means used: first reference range 35.7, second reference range 36.2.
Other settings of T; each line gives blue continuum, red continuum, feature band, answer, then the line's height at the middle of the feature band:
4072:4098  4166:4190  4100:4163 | -0.011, 34.2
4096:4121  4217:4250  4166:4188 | 0.056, 34.8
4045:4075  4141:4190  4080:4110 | -0.078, 33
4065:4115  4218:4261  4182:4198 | 0.040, 34.6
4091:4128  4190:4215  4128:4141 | 0.084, 35.6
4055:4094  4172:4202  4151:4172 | -0.051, 33.2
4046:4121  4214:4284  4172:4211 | 0.045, 35.2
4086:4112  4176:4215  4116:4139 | 0.031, 35.5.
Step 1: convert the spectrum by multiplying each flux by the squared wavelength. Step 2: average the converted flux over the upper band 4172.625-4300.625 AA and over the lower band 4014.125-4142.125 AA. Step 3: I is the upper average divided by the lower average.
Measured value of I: 1.08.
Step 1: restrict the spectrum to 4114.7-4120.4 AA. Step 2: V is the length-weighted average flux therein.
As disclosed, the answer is 33.3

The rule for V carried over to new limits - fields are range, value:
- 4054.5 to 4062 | 33.3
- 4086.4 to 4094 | 39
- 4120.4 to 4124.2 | 37.8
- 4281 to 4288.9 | 36.4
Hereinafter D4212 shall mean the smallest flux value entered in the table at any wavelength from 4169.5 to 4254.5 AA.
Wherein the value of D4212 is 24.99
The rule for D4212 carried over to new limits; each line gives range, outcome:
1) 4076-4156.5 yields 24.58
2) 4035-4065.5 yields 26.7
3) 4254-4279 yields 26.33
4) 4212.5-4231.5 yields 26.45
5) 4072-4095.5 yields 26.06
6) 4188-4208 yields 28.96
